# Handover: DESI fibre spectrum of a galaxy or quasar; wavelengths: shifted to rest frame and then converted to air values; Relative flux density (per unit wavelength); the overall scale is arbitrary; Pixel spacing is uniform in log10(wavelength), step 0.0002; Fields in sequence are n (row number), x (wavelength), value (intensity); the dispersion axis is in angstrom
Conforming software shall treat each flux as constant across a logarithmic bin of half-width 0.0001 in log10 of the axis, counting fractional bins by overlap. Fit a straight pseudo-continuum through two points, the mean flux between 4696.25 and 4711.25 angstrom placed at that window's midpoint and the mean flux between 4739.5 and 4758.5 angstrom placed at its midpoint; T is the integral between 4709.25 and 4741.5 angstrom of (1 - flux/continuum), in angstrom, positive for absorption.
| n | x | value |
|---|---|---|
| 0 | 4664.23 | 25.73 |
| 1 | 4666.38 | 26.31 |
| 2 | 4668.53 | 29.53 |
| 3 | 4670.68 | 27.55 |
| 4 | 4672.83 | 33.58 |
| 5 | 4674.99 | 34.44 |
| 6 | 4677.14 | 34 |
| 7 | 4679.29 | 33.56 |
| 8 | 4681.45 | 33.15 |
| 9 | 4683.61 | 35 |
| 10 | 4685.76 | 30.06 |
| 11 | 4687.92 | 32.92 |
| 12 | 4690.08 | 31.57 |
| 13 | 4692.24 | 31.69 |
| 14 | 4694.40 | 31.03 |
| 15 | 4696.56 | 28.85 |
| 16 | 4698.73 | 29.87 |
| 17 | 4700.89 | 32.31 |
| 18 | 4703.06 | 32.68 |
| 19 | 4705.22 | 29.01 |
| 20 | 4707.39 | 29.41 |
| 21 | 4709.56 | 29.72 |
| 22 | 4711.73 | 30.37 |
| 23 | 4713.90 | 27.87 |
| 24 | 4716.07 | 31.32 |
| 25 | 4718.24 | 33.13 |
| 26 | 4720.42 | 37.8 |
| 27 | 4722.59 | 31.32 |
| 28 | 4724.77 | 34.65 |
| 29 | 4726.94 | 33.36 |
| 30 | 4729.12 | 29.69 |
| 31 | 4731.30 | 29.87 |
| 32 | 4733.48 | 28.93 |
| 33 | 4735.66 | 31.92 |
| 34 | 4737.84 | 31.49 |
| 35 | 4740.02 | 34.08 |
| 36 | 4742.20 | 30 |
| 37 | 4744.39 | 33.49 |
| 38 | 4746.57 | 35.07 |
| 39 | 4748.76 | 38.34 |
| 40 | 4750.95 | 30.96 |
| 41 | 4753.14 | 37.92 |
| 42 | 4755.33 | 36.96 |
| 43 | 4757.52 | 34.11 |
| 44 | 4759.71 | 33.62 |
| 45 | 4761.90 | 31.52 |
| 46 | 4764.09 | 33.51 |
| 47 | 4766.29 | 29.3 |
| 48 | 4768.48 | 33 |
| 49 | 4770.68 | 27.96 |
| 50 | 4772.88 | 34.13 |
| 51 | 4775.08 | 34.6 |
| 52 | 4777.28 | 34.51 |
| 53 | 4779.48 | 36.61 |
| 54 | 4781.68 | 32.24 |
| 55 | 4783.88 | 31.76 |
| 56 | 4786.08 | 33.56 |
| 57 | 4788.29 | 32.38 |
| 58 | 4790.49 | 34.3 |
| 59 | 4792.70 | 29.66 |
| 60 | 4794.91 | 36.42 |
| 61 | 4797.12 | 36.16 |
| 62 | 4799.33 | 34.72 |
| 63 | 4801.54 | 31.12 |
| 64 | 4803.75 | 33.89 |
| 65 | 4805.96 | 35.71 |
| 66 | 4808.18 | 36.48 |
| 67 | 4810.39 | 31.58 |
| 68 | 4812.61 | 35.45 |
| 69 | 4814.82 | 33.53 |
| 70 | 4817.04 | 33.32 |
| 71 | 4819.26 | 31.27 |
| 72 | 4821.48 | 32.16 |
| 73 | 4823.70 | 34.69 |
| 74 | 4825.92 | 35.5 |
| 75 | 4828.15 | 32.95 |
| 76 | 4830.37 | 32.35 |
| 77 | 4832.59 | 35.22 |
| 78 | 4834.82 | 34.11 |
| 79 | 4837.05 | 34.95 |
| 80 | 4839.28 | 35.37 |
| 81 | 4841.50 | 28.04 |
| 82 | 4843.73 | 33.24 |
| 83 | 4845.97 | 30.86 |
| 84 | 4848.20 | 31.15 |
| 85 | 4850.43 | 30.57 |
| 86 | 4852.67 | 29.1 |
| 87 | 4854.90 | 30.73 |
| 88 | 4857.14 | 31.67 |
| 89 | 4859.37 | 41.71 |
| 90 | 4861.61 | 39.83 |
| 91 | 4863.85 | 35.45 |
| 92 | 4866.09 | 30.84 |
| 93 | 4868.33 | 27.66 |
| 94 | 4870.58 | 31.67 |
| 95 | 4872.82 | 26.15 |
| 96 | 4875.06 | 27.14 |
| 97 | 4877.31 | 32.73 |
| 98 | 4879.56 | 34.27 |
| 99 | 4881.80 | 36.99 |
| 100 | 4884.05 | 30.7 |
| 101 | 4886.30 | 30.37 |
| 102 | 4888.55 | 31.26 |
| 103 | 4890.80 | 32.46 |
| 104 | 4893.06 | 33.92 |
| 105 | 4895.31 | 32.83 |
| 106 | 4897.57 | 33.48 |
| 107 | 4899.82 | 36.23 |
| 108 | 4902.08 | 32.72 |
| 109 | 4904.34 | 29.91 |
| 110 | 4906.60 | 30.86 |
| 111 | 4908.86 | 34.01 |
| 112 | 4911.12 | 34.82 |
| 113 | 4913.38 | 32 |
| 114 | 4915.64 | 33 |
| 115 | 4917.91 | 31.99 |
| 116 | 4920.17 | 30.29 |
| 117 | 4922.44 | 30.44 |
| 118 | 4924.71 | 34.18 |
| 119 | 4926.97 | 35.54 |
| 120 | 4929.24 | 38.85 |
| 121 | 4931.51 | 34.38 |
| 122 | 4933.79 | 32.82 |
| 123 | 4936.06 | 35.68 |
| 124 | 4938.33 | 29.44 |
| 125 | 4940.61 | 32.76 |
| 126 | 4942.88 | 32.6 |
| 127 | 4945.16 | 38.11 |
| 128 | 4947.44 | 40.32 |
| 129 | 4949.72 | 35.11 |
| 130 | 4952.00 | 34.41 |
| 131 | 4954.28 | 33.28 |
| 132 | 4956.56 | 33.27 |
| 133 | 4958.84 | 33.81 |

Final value 0.6 angstrom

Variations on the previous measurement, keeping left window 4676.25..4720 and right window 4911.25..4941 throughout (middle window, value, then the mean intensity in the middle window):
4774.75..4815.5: -2.2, 33.9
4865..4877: 1.4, 29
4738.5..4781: -2.2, 33.6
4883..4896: 0.4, 31.9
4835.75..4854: 0.5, 31.7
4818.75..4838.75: -0.8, 33.8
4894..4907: 0.1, 32.8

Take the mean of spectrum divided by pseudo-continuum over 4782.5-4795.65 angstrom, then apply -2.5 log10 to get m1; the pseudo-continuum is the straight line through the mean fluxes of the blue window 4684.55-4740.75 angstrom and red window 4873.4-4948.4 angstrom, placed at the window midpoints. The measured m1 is -0.03 mag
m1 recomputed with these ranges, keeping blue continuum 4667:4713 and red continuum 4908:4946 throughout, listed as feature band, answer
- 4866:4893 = 0.067 mag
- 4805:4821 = -0.043 mag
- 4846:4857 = 0.079 mag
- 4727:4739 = 0.039 mag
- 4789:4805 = -0.046 mag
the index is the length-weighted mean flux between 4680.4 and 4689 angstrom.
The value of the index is 32.8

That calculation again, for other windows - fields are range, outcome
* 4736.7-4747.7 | 32.8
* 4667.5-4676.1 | 31.3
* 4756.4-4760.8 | 33.9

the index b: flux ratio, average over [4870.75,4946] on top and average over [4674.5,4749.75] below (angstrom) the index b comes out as 1.0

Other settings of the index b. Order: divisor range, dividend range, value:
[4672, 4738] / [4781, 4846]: 1.05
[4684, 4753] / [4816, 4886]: 1.03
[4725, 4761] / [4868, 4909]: 0.96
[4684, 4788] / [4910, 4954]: 1.05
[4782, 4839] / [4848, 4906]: 0.96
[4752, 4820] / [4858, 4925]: 0.97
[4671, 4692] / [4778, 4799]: 1.03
